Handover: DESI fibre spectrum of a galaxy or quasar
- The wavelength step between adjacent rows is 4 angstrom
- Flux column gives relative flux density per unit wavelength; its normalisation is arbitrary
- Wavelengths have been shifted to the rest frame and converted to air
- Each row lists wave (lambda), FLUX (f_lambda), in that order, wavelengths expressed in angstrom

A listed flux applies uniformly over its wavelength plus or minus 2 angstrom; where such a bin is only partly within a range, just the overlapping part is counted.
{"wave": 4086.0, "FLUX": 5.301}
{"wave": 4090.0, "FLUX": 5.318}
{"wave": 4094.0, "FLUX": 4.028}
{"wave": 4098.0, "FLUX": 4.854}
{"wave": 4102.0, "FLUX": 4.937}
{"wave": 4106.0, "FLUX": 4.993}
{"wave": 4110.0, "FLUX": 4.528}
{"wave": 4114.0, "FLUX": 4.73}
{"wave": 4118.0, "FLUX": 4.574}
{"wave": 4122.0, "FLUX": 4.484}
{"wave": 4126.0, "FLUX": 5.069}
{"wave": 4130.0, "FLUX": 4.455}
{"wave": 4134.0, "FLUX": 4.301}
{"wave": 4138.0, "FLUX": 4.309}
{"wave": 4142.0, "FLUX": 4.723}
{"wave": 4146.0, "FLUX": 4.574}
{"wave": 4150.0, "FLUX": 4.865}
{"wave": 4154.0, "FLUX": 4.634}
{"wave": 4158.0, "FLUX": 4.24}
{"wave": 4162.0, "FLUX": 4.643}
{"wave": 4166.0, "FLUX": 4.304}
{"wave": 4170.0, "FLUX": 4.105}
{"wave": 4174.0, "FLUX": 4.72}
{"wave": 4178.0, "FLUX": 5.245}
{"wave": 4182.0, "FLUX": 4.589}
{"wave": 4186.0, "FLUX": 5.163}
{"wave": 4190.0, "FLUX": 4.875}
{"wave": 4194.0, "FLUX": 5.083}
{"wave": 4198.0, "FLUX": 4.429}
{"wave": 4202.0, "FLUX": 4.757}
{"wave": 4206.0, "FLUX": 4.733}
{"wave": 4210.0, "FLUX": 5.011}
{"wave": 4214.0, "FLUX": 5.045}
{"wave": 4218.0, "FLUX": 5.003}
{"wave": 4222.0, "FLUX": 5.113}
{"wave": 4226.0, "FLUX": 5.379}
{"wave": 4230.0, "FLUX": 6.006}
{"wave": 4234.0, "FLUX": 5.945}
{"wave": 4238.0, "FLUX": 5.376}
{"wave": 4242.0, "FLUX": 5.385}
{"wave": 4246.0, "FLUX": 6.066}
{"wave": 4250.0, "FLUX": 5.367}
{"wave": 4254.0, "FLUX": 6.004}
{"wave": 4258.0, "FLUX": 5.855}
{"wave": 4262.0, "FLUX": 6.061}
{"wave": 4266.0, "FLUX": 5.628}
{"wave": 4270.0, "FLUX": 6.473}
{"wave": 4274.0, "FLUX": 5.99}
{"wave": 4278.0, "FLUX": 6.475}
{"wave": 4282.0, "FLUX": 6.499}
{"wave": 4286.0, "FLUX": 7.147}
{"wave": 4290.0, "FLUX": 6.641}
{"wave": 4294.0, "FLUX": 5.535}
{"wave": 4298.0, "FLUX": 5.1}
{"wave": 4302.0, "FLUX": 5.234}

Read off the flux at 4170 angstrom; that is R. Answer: 4.105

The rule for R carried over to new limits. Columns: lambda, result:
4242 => 5.385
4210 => 5.011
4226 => 5.379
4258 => 5.855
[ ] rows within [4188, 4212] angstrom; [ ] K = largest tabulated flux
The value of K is 5.083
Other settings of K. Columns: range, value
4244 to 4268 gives 6.066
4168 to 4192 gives 5.245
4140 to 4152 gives 4.865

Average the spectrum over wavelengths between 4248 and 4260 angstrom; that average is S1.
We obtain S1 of 5.74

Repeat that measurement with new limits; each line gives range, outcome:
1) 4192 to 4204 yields 4.76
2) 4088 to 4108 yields 4.83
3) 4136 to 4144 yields 4.52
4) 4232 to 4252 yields 5.63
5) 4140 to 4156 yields 4.7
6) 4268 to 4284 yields 6.36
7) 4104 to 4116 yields 4.75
